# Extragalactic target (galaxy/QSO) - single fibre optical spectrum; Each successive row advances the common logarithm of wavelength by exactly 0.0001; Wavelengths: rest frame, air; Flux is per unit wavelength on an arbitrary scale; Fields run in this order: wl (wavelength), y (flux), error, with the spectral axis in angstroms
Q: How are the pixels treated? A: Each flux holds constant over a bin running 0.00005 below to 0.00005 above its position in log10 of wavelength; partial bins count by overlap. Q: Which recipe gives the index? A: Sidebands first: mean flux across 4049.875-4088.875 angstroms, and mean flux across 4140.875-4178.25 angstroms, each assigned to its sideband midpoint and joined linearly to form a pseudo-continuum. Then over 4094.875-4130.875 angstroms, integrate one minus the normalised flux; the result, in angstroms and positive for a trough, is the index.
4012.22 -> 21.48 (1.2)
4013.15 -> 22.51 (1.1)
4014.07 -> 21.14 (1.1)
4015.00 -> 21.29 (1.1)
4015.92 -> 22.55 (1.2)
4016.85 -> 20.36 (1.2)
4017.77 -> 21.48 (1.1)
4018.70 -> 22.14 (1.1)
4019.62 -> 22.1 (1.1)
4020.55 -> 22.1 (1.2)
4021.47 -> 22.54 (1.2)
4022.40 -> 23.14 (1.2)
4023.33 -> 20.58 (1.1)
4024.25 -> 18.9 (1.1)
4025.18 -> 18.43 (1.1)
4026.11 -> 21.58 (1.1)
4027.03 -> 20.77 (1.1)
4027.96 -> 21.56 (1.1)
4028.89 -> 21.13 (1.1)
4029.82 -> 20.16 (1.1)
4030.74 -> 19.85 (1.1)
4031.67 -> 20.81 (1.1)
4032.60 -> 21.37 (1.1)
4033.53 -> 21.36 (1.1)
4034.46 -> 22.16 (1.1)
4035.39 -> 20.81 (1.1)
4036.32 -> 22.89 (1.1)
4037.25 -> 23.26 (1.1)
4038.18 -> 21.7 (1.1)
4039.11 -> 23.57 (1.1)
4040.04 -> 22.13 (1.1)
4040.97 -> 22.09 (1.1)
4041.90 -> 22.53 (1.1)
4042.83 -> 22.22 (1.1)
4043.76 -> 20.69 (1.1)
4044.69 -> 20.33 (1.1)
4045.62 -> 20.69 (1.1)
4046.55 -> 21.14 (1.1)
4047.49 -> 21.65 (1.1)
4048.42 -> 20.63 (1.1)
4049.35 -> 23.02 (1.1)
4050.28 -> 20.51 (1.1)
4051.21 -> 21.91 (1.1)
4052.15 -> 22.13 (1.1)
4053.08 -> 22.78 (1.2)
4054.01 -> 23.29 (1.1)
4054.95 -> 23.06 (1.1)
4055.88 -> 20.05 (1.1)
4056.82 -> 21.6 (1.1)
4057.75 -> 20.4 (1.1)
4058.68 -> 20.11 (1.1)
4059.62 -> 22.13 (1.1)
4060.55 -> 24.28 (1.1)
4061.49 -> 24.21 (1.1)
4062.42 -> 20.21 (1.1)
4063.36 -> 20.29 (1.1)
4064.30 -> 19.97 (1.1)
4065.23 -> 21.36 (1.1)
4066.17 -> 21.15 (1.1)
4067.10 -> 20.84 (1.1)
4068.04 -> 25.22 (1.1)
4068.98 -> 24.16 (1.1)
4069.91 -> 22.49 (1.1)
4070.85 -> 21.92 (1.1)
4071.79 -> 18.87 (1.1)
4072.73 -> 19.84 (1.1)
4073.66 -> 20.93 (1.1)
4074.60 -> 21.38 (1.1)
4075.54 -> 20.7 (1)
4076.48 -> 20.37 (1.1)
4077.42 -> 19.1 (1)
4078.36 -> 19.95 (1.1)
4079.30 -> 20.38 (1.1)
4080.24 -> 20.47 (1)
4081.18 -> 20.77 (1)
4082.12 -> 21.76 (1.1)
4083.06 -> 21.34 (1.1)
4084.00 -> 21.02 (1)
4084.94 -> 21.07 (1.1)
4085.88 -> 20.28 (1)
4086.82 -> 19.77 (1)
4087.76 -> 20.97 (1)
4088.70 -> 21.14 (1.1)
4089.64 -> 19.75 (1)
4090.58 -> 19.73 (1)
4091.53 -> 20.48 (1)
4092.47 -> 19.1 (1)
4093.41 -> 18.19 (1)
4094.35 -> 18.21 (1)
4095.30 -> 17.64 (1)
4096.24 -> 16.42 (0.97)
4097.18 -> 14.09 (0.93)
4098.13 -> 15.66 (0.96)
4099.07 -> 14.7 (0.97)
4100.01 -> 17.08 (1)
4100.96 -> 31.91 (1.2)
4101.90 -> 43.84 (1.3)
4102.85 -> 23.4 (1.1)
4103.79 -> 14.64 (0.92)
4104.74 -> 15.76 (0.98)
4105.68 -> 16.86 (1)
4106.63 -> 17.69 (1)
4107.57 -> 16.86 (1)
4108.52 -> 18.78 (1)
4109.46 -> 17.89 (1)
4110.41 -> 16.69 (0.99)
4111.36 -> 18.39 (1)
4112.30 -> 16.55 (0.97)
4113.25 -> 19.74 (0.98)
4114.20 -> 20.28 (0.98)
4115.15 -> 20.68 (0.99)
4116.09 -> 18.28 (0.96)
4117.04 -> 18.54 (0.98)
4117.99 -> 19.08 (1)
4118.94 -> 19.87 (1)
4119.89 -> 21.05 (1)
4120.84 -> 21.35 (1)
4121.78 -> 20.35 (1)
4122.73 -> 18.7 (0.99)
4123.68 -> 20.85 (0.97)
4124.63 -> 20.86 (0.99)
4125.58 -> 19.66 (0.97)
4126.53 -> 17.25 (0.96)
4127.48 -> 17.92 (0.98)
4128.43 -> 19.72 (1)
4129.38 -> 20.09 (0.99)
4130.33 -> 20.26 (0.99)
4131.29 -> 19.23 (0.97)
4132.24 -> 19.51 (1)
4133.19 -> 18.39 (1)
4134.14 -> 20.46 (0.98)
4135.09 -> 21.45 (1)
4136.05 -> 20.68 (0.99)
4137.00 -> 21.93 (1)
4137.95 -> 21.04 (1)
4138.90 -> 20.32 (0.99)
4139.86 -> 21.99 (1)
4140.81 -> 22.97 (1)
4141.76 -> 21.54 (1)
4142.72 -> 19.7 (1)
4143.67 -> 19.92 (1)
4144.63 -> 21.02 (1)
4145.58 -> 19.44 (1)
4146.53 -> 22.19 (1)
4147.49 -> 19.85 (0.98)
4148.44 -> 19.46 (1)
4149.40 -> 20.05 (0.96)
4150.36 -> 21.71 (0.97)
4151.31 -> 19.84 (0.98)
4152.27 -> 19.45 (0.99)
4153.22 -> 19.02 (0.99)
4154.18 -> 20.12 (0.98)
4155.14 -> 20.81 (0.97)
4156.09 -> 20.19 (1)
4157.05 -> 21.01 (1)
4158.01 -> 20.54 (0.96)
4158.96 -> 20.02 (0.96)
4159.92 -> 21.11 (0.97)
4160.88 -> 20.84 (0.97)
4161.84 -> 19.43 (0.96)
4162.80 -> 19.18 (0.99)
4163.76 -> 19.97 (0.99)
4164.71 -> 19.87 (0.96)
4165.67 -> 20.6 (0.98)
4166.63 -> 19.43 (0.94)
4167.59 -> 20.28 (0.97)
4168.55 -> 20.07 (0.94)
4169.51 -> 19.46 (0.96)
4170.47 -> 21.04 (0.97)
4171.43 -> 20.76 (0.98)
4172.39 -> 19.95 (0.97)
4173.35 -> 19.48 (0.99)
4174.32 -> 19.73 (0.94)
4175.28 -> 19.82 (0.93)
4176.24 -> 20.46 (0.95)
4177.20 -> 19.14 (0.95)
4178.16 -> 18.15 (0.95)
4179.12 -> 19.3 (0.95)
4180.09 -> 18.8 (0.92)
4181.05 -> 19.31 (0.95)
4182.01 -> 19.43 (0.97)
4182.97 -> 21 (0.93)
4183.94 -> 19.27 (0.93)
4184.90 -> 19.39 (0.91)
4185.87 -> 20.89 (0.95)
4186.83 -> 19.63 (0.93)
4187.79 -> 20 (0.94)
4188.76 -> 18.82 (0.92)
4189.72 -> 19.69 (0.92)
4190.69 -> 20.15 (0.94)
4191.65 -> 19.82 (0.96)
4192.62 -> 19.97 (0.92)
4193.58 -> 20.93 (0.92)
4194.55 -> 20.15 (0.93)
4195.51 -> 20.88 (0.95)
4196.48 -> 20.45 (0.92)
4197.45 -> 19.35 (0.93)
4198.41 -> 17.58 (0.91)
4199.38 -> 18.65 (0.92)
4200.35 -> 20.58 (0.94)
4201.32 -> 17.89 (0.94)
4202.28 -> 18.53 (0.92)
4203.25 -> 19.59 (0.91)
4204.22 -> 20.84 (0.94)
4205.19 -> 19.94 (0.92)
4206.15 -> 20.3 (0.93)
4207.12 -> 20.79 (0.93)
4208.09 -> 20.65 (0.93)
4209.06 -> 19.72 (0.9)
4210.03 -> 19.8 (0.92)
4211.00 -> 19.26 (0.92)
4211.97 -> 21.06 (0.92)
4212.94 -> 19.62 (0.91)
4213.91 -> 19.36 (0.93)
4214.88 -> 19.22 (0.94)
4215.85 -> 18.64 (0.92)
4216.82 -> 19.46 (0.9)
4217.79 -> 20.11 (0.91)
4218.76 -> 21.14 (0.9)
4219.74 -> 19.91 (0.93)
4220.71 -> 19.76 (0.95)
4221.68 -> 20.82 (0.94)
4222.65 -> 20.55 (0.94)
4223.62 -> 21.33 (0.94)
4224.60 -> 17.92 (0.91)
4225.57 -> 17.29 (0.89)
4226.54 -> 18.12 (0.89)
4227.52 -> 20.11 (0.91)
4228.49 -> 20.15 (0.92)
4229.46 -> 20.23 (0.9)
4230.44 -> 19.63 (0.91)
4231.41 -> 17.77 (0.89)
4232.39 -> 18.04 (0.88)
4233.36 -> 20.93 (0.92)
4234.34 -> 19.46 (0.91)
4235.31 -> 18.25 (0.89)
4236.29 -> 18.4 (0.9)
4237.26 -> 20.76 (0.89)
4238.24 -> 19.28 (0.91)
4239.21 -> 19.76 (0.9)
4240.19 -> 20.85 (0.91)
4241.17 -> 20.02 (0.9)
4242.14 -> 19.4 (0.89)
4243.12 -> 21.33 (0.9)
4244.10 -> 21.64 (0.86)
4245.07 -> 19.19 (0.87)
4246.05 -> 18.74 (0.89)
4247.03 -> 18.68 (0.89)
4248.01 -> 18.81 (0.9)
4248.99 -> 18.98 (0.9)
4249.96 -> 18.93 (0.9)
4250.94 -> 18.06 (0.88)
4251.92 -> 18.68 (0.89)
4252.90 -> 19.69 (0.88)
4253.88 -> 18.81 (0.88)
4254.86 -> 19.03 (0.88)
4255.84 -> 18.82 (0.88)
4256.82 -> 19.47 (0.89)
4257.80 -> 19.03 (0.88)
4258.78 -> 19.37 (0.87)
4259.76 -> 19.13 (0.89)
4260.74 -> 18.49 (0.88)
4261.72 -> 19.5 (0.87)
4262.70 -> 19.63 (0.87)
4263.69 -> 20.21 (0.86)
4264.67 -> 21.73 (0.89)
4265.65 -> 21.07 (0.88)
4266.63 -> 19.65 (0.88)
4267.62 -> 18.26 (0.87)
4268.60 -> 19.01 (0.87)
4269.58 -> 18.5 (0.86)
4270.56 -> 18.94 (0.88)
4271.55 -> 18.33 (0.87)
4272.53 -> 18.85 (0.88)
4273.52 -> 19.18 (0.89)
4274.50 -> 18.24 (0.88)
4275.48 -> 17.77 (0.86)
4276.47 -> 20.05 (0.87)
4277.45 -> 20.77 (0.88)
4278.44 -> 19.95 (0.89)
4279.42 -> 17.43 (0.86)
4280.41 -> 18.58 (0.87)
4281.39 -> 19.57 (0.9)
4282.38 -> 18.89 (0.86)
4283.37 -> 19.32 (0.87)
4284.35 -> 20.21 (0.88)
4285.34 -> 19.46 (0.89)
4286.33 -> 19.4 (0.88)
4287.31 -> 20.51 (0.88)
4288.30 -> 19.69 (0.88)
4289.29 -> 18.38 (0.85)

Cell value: 2.2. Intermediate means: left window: 21.3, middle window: 19.5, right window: 20.2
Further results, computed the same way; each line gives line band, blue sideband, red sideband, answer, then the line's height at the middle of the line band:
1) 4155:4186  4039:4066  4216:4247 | 0.61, 20.3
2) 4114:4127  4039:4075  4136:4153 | 0.75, 21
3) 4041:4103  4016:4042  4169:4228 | -0.38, 21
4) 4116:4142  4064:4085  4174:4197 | 0.41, 20.5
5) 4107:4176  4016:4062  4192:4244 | 2.00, 20.5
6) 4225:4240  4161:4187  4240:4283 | 0.17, 19.5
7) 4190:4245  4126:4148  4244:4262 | -0.89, 19.4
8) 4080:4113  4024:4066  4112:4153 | 1.57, 20.7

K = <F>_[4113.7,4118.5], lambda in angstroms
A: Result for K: 19.4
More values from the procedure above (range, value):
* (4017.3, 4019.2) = 21.9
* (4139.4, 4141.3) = 22.6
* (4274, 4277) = 18.8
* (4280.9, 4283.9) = 19.3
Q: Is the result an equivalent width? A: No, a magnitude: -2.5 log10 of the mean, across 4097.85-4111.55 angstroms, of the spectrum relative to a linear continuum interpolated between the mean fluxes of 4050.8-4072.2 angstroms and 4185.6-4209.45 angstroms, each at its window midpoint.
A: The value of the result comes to 0.06 mag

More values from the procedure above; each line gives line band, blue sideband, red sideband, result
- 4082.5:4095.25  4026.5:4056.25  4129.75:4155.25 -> 0.06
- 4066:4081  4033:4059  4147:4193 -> 0.01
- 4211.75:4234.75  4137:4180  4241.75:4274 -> 0.00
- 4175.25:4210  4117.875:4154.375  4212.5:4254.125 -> 0.00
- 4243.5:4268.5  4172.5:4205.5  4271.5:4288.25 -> 0.00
